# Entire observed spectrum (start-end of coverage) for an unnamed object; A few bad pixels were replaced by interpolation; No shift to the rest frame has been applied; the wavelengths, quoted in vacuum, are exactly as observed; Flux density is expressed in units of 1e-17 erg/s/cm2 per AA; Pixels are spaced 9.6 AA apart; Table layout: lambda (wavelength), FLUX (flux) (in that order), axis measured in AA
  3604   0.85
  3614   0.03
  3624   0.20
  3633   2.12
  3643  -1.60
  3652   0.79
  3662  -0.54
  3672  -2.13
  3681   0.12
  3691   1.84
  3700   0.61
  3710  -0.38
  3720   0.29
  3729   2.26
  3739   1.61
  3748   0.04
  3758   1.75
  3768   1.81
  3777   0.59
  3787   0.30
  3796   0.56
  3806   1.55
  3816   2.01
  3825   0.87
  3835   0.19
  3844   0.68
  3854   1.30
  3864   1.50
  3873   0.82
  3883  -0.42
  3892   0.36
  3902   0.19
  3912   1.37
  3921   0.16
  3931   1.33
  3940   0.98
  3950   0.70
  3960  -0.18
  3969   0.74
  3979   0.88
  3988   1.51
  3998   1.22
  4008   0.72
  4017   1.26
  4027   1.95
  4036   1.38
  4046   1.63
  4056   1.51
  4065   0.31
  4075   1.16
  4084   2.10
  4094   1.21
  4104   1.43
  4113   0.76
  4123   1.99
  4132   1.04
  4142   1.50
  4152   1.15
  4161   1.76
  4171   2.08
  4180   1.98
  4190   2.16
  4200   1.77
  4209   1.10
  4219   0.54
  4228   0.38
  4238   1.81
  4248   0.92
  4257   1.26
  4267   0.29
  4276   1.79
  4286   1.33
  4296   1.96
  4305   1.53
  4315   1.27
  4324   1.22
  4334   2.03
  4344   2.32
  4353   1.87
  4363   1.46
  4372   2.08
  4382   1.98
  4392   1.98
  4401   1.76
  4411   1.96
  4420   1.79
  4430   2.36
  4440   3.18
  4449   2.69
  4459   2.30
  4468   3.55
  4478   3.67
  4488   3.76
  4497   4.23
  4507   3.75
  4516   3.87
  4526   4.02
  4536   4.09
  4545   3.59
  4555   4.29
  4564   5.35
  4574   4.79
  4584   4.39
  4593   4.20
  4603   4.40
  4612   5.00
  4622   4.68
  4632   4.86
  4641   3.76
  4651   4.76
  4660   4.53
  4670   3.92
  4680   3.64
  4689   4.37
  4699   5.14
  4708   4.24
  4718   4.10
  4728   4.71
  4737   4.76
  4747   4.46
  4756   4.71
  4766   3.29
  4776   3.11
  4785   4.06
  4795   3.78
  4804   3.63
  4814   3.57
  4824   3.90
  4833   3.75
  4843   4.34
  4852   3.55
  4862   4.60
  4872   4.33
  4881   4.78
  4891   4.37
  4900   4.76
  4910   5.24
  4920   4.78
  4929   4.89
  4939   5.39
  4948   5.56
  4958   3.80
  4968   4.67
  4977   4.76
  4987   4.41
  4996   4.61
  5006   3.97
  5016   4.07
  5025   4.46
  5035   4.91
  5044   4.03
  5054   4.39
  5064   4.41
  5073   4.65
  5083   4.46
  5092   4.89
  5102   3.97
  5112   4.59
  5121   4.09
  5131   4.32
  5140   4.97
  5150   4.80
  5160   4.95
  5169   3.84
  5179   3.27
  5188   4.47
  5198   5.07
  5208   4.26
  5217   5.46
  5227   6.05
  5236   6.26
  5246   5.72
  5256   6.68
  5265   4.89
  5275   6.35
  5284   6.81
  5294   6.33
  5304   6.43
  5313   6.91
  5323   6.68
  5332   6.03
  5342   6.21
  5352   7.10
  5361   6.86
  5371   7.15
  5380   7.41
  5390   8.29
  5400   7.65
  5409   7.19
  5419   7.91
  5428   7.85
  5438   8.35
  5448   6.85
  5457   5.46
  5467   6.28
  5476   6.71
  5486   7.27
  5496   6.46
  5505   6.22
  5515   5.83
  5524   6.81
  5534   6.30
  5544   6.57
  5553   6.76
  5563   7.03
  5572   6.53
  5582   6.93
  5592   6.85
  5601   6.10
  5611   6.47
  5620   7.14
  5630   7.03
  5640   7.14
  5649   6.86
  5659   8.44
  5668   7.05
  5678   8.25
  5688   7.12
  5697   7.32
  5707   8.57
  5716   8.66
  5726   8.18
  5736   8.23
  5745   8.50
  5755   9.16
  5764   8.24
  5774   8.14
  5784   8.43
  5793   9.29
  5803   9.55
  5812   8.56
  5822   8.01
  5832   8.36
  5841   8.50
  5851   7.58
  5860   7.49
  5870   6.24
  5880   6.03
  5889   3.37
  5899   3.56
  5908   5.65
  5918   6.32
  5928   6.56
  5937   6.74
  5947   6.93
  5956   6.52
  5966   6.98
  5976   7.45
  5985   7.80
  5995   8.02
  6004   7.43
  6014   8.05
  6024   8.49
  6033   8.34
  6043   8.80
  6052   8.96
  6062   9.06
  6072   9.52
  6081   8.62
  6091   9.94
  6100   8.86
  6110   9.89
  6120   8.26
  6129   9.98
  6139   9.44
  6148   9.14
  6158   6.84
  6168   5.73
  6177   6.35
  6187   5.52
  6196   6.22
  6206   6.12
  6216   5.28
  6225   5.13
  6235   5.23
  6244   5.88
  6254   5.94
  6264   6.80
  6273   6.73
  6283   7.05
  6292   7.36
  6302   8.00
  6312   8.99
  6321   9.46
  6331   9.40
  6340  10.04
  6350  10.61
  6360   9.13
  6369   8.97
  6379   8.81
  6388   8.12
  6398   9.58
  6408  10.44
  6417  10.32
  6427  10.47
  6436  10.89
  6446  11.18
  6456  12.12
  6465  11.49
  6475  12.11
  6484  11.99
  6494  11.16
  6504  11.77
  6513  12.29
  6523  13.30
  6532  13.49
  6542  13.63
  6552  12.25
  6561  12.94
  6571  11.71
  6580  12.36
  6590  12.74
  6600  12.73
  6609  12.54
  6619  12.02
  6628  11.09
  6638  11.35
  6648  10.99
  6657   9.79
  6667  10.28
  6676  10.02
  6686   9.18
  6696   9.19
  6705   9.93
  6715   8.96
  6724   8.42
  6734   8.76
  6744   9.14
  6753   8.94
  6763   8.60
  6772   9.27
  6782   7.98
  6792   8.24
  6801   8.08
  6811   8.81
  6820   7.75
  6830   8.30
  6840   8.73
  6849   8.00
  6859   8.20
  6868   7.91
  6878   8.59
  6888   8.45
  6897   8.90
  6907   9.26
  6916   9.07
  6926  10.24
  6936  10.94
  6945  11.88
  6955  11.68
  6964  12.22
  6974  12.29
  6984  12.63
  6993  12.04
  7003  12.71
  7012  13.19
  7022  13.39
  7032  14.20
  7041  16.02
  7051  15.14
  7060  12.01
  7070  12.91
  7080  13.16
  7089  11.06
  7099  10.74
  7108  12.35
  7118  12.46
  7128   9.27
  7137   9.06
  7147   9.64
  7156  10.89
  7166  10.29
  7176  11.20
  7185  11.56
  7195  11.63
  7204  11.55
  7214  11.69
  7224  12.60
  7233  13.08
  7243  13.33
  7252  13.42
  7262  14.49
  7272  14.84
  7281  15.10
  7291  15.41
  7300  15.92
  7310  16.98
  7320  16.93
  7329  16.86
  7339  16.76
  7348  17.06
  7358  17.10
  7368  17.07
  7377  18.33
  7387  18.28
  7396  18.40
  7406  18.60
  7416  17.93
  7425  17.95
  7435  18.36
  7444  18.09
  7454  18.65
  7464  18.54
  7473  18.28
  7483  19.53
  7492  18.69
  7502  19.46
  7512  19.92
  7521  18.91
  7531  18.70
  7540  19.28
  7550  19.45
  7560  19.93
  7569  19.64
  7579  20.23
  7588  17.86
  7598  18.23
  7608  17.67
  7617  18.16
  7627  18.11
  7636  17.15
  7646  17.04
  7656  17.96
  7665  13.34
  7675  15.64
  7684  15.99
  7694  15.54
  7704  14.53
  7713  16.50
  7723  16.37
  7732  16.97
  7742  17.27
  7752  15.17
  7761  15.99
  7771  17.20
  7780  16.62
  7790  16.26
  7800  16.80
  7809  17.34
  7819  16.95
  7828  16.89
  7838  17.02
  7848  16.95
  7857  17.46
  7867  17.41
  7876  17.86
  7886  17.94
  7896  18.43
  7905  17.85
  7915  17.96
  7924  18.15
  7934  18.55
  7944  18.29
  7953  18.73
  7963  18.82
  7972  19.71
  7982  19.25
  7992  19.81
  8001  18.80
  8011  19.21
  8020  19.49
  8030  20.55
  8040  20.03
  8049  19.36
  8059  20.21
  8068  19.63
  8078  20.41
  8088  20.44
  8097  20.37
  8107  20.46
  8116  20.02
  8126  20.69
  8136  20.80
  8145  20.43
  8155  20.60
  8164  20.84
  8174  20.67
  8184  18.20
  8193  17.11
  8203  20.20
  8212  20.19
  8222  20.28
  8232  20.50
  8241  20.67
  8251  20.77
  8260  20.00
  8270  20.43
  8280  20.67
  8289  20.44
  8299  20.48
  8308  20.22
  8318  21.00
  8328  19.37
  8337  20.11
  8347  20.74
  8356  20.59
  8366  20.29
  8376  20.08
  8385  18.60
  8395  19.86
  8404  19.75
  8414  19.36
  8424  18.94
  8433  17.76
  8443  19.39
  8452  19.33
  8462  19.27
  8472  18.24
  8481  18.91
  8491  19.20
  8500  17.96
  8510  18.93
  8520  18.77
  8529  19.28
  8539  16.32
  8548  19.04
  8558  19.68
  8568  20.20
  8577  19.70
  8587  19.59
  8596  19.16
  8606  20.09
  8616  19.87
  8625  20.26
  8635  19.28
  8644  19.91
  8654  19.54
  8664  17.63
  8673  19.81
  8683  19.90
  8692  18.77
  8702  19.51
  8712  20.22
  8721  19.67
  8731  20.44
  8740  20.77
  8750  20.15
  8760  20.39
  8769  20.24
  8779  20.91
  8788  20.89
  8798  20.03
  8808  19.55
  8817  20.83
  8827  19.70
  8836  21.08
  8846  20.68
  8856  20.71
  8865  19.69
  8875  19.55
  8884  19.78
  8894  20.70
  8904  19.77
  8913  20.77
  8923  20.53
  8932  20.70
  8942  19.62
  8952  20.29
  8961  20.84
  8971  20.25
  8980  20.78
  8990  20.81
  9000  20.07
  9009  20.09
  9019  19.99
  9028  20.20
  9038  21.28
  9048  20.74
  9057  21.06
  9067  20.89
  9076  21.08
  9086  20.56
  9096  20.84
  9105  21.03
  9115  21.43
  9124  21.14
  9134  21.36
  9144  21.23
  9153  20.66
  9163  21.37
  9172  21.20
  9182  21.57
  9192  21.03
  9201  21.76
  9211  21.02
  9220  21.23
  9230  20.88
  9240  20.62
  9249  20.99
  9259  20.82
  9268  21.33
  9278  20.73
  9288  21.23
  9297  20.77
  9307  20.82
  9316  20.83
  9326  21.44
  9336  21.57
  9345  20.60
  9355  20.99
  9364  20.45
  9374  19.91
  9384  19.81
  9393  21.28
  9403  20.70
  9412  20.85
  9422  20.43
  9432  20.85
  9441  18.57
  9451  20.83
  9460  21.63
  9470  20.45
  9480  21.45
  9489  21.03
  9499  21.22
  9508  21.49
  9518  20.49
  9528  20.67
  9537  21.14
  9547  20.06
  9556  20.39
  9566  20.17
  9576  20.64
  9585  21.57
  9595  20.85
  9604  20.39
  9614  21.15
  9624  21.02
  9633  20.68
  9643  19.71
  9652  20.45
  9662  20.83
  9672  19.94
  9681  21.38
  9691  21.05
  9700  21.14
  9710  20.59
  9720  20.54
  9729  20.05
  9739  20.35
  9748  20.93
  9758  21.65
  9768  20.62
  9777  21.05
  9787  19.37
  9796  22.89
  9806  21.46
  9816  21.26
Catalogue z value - 0.00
